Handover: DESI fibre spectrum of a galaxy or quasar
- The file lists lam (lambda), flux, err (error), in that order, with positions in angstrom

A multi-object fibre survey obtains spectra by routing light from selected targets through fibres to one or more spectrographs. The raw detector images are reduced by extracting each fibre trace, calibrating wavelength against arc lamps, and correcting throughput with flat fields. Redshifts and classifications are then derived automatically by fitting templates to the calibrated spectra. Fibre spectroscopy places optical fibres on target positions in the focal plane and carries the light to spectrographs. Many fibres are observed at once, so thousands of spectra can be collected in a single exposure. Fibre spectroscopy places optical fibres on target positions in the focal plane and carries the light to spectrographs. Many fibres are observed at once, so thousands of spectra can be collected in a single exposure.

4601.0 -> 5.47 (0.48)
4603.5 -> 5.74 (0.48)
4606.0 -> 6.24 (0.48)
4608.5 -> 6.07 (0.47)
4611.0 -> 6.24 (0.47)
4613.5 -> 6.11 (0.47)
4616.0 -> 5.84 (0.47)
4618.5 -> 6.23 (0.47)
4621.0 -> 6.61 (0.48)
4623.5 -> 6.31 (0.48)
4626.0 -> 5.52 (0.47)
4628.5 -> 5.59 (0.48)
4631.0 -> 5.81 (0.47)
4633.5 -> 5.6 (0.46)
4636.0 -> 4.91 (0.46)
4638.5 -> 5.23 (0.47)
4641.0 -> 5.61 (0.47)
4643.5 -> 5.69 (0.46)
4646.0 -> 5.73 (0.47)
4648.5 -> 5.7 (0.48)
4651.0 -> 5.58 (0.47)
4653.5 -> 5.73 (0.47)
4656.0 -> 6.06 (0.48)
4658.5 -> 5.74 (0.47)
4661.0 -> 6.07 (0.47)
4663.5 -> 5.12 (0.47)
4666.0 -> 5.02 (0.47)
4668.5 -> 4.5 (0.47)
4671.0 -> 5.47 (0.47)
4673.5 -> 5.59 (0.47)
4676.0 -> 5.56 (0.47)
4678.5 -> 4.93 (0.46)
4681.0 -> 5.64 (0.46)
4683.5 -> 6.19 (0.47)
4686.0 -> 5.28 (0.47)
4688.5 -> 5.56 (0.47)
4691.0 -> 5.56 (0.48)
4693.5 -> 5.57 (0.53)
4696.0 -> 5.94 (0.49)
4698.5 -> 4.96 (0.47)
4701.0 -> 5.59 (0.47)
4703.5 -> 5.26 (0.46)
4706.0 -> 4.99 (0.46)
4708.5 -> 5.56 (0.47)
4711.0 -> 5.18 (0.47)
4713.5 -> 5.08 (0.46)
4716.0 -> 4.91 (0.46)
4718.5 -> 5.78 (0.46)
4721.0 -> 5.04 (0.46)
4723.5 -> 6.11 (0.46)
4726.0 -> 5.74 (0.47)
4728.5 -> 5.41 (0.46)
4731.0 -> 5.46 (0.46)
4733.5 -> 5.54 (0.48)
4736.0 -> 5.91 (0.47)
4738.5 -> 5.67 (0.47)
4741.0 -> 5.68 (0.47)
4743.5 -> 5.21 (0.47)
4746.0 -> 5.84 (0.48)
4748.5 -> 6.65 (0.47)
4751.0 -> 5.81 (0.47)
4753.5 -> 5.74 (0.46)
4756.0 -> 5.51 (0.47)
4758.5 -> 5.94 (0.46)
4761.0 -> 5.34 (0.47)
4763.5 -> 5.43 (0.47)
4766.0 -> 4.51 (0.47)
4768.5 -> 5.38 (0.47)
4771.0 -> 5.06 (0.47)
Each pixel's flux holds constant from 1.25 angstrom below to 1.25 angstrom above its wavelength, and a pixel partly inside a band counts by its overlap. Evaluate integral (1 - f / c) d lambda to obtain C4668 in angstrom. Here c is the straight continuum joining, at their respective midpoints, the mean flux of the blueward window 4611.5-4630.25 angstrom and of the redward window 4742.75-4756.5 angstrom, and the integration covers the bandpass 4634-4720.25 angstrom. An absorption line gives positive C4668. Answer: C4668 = 7.19 angstrom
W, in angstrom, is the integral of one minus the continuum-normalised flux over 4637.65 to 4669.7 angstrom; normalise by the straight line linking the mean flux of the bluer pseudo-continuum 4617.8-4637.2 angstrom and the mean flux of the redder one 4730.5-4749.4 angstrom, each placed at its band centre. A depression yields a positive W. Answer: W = 1.5 angstrom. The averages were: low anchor 5.81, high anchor 5.74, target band 5.53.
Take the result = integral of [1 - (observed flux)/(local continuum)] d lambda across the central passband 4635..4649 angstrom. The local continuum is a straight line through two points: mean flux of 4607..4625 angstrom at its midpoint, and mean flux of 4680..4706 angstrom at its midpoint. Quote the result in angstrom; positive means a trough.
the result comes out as 1.1 angstrom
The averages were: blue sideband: 6.19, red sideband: 5.53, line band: 5.48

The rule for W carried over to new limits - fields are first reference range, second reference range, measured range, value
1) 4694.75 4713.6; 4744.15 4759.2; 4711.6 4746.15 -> 0.7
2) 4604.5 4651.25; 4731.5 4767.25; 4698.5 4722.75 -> 1.8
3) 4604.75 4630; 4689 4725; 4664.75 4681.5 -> 1.3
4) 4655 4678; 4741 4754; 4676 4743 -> 2.0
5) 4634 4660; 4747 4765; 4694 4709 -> 0.8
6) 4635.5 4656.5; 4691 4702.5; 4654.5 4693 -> 0.4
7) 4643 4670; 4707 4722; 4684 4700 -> -0.4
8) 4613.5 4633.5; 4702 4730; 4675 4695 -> 0.1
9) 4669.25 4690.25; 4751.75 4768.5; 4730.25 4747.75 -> -0.7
